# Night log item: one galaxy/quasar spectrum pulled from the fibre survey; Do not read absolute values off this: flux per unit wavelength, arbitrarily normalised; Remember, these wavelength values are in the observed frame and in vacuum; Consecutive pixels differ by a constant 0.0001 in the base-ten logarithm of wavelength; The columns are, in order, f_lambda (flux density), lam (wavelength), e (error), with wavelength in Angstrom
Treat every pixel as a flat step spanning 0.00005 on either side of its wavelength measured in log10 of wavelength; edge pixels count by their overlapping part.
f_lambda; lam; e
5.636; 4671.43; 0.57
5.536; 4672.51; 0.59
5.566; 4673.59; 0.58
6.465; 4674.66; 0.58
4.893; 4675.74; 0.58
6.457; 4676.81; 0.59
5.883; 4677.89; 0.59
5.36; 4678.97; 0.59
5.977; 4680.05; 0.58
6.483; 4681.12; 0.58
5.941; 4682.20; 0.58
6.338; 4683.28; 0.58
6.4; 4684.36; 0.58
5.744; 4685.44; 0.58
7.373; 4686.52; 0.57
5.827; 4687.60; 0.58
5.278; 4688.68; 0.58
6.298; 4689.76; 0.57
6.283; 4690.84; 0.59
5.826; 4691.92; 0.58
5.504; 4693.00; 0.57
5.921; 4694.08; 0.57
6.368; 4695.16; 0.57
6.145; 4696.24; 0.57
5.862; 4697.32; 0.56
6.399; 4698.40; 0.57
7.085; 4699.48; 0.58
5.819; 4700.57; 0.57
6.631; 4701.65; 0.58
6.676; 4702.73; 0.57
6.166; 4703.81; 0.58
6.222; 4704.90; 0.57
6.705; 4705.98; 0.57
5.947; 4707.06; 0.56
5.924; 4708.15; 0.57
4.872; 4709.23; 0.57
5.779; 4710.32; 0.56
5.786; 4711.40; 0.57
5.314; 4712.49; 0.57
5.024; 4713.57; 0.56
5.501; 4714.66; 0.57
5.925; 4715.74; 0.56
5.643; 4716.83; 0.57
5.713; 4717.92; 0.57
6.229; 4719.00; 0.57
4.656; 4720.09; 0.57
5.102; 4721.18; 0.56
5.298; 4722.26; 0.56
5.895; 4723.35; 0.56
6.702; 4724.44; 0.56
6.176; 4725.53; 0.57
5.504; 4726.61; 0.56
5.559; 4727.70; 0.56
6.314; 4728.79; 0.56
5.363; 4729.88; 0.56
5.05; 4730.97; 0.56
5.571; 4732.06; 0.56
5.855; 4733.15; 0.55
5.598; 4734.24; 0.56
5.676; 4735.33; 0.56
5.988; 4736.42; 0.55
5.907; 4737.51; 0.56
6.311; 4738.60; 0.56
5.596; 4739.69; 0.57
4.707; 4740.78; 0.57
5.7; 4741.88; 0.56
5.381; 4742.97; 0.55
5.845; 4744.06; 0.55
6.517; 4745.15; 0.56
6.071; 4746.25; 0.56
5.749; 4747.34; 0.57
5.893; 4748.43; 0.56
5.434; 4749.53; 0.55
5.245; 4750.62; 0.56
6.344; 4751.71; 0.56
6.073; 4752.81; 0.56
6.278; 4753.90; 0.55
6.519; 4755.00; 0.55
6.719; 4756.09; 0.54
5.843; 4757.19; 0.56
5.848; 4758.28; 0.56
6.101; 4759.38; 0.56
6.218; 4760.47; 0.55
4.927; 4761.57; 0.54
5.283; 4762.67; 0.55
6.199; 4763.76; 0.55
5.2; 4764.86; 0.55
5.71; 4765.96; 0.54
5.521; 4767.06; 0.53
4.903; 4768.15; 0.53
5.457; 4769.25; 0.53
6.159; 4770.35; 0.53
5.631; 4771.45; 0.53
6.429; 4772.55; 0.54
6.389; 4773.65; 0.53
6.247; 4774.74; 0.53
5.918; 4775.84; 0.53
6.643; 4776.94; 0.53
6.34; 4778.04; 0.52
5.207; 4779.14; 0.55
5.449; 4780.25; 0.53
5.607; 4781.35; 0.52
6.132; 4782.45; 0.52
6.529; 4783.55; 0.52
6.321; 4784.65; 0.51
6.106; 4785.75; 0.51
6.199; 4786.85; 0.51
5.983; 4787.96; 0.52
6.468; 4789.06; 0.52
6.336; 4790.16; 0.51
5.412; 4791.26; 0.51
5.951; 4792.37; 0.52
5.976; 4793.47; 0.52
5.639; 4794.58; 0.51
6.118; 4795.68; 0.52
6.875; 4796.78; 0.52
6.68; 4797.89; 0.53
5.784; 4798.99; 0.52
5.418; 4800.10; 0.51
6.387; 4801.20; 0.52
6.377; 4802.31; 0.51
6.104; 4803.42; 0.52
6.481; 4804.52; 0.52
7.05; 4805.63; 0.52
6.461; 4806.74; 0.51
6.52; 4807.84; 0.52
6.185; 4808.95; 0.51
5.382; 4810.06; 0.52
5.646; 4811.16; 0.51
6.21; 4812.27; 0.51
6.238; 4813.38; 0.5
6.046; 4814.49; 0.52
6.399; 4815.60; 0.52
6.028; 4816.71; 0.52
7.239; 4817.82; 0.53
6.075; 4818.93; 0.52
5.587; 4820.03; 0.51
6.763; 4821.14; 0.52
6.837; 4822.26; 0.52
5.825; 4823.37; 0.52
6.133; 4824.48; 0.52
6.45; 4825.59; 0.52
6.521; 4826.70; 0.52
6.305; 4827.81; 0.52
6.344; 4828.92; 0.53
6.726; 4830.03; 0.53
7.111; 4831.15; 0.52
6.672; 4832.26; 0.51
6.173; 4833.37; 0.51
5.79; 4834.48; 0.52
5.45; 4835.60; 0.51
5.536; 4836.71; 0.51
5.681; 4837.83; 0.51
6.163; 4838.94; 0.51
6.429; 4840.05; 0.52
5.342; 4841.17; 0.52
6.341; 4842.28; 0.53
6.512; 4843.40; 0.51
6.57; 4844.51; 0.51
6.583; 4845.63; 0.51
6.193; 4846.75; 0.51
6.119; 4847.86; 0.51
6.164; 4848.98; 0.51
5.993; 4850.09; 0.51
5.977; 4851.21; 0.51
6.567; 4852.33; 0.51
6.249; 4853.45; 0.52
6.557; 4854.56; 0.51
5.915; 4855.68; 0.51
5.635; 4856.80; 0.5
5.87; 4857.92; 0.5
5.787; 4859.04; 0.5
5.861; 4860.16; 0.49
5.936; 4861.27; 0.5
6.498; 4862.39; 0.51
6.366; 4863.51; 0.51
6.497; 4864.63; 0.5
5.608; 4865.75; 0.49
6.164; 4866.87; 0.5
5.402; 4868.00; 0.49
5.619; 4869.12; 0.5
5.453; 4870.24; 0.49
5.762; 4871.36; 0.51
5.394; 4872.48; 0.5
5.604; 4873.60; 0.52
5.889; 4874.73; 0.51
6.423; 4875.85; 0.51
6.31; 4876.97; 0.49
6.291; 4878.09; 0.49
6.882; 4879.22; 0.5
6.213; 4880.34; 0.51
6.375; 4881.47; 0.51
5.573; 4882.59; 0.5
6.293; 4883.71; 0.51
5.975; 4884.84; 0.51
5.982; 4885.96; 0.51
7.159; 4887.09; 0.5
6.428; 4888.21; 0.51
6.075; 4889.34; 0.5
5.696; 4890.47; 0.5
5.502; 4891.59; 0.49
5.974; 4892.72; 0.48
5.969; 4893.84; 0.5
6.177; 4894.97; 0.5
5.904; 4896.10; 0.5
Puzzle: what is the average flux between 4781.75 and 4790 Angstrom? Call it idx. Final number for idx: 6.25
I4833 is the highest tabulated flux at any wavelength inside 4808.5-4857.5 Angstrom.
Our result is 7.239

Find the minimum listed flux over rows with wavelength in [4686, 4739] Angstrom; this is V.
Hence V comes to 4.656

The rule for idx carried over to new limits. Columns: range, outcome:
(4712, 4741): 5.65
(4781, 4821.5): 6.18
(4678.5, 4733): 5.91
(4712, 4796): 5.82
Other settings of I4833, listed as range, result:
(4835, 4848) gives 6.583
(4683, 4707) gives 7.373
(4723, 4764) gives 6.719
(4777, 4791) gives 6.529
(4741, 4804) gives 6.875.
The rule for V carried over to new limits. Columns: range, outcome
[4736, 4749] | 4.707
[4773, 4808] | 5.207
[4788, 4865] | 5.342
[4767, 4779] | 4.903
